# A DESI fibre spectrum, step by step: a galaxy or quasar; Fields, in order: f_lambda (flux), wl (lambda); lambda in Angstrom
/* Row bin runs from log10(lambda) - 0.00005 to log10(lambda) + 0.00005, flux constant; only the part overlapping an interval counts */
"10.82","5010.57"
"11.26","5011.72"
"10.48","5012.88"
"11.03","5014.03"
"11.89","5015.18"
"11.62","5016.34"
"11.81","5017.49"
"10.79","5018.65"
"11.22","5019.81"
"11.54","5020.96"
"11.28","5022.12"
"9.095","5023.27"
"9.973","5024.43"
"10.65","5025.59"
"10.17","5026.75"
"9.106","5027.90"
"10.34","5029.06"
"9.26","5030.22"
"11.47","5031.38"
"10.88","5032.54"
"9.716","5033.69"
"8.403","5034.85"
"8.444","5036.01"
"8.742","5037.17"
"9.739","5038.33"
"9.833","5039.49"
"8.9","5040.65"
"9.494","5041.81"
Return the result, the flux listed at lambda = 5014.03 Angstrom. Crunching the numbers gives 11.03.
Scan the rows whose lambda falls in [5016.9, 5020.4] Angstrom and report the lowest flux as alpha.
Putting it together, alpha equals 10.79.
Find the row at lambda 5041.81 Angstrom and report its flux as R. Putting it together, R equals 9.494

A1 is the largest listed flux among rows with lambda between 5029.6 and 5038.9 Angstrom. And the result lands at 11.47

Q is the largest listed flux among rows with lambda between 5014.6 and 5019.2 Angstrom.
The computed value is 11.89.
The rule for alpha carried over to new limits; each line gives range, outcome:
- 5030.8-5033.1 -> 10.88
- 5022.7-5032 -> 9.095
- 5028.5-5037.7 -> 8.403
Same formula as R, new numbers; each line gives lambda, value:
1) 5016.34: 11.62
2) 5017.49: 11.81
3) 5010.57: 10.82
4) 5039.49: 9.833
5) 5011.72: 11.26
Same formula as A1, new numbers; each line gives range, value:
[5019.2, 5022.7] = 11.54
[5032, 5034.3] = 10.88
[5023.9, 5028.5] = 10.65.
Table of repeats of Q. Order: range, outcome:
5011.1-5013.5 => 11.26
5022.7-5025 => 9.973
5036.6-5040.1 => 9.833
